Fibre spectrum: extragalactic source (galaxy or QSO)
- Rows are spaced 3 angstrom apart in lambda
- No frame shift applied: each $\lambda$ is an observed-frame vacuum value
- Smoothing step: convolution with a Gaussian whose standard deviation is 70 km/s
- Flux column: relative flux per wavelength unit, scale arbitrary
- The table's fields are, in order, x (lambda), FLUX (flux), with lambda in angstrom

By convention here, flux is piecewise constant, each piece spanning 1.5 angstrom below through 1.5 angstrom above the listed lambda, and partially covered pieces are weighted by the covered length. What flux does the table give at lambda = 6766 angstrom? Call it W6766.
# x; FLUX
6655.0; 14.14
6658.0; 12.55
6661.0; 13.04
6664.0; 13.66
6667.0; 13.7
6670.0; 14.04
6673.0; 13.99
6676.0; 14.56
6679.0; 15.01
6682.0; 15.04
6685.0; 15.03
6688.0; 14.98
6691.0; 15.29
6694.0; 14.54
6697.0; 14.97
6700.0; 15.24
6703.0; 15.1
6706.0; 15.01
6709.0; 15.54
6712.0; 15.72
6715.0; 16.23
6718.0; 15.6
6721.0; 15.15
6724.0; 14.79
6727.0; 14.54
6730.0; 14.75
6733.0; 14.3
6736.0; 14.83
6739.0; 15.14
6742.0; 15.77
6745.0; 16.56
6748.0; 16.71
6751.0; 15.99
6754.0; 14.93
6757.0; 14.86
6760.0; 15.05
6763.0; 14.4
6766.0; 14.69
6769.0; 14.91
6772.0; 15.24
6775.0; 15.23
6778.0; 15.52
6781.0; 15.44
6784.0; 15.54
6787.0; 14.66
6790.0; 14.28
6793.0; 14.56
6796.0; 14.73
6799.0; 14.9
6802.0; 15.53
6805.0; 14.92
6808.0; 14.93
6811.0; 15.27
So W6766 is 14.69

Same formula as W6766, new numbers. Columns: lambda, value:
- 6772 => 15.24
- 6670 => 14.04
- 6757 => 14.86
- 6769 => 14.91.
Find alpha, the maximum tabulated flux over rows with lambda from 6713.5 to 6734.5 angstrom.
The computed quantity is 16.23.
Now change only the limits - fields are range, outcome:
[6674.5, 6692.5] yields 15.29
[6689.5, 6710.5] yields 15.54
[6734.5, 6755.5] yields 16.71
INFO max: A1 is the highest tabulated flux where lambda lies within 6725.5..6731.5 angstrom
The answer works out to 14.75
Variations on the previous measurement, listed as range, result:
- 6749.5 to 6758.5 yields 15.99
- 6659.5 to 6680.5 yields 15.01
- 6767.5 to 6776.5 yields 15.24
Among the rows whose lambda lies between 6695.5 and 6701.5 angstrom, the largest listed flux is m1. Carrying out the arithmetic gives 15.24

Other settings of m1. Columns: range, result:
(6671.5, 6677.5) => 14.56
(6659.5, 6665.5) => 13.66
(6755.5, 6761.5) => 15.05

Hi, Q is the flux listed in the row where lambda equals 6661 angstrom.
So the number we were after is 13.04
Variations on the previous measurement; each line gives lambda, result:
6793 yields 14.56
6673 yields 13.99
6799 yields 14.9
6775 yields 15.23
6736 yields 14.83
